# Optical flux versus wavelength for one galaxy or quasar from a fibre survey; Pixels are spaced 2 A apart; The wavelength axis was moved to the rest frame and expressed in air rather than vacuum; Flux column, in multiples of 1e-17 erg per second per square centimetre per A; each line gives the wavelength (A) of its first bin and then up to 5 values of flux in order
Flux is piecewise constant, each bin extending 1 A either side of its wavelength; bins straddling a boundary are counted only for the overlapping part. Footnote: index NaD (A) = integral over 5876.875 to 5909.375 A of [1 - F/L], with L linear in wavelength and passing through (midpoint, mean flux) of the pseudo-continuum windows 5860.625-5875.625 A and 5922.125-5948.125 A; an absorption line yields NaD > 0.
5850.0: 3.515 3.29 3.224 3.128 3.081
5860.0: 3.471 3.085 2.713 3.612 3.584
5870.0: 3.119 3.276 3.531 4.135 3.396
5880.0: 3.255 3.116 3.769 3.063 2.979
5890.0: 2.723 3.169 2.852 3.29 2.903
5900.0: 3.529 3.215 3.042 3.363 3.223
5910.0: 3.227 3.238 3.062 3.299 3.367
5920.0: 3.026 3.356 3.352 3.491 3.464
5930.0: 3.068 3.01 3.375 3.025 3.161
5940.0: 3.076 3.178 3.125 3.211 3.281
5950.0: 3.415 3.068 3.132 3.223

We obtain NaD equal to 0.94 A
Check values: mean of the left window 3.32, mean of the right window 3.22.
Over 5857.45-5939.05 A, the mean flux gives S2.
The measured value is 3.25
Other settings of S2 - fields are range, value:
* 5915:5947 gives 3.22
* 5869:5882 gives 3.43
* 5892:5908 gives 3.17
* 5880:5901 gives 3.14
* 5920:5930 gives 3.34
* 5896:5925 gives 3.23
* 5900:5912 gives 3.24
